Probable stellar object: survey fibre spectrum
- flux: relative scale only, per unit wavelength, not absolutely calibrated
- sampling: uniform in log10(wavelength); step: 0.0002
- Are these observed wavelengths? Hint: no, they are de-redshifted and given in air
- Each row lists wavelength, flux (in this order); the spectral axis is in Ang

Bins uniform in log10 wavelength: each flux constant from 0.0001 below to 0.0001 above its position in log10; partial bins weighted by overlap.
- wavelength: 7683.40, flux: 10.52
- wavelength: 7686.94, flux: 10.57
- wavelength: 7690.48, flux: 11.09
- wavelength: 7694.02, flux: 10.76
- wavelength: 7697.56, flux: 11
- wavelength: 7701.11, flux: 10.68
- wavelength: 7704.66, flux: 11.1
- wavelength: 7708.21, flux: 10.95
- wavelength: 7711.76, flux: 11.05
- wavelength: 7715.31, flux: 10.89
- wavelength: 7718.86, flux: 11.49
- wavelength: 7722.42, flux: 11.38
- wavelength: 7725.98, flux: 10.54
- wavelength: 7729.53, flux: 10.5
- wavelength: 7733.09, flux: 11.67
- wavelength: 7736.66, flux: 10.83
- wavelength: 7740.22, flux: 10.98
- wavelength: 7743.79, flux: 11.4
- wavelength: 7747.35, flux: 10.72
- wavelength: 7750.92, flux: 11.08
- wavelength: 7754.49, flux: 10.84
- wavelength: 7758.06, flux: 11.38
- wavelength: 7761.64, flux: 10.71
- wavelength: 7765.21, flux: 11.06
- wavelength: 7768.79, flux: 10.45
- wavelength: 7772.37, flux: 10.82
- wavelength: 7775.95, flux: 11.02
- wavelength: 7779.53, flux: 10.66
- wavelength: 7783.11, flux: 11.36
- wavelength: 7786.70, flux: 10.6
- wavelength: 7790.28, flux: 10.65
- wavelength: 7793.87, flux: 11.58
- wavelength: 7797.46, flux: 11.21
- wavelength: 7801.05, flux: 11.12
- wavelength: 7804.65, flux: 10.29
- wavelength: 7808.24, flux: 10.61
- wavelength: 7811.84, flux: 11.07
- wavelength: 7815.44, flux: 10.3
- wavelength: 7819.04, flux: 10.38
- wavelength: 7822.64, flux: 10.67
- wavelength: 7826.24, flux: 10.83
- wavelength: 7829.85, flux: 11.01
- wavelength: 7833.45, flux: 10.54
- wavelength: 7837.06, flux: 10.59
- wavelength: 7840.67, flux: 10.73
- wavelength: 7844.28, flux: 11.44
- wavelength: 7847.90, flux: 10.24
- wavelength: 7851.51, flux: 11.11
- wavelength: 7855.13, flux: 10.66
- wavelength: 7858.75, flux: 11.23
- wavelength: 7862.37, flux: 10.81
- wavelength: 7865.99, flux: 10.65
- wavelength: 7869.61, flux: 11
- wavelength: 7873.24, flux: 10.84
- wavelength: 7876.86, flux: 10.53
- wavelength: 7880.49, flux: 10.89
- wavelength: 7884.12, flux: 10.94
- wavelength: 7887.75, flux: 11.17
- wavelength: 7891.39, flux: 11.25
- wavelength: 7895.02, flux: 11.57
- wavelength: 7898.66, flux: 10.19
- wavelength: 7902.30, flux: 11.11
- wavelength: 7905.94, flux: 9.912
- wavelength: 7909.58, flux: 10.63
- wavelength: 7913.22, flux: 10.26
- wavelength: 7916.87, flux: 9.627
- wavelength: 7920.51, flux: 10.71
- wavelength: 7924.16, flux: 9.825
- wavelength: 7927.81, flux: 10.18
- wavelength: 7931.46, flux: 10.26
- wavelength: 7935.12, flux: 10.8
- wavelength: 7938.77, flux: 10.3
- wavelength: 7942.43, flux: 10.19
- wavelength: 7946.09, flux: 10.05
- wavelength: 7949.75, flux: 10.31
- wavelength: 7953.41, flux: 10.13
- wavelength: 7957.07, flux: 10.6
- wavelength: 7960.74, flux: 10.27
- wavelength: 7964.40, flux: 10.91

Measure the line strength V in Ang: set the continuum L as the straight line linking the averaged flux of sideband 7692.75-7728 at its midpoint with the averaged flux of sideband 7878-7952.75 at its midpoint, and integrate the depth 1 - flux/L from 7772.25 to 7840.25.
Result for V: -0.3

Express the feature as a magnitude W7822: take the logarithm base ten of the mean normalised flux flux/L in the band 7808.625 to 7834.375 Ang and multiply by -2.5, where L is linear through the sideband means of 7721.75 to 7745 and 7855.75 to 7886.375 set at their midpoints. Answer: 0.02 mag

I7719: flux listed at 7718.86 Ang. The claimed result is 11.49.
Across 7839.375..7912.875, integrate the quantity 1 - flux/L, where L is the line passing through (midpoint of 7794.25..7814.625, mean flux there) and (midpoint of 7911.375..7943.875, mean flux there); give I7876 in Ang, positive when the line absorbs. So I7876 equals -2.3 Ang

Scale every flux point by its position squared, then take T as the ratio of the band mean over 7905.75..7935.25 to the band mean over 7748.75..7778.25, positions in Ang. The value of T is 1.0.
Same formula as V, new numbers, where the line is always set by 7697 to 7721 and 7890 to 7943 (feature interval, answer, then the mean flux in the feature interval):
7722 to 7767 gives -0.3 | 11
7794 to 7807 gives -0.2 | 11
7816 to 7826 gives 0.2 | 10.5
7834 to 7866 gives -0.6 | 10.8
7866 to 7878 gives -0.2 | 10.8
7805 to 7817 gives 0.1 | 10.6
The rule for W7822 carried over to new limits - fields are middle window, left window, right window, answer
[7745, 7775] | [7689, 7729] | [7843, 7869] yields 0.00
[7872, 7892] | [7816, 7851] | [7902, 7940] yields -0.04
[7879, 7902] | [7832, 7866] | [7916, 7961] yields -0.05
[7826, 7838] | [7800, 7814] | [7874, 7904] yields 0.01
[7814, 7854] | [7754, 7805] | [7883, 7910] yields 0.02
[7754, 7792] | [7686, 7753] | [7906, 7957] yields -0.01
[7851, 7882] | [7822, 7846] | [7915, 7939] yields -0.02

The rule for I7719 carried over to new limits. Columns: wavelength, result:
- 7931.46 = 10.26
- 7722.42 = 11.38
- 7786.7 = 10.6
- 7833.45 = 10.54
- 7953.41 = 10.13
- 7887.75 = 11.17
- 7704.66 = 11.1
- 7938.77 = 10.3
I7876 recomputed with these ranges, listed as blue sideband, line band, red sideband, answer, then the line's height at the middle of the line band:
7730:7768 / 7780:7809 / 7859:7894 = 0.2 Ang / 11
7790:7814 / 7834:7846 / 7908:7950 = -0.2 Ang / 10.7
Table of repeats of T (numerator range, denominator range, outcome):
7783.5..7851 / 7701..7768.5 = 1.00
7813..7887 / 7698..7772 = 1.01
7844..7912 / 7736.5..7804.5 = 1.02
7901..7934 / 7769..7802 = 0.97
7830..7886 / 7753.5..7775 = 1.02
